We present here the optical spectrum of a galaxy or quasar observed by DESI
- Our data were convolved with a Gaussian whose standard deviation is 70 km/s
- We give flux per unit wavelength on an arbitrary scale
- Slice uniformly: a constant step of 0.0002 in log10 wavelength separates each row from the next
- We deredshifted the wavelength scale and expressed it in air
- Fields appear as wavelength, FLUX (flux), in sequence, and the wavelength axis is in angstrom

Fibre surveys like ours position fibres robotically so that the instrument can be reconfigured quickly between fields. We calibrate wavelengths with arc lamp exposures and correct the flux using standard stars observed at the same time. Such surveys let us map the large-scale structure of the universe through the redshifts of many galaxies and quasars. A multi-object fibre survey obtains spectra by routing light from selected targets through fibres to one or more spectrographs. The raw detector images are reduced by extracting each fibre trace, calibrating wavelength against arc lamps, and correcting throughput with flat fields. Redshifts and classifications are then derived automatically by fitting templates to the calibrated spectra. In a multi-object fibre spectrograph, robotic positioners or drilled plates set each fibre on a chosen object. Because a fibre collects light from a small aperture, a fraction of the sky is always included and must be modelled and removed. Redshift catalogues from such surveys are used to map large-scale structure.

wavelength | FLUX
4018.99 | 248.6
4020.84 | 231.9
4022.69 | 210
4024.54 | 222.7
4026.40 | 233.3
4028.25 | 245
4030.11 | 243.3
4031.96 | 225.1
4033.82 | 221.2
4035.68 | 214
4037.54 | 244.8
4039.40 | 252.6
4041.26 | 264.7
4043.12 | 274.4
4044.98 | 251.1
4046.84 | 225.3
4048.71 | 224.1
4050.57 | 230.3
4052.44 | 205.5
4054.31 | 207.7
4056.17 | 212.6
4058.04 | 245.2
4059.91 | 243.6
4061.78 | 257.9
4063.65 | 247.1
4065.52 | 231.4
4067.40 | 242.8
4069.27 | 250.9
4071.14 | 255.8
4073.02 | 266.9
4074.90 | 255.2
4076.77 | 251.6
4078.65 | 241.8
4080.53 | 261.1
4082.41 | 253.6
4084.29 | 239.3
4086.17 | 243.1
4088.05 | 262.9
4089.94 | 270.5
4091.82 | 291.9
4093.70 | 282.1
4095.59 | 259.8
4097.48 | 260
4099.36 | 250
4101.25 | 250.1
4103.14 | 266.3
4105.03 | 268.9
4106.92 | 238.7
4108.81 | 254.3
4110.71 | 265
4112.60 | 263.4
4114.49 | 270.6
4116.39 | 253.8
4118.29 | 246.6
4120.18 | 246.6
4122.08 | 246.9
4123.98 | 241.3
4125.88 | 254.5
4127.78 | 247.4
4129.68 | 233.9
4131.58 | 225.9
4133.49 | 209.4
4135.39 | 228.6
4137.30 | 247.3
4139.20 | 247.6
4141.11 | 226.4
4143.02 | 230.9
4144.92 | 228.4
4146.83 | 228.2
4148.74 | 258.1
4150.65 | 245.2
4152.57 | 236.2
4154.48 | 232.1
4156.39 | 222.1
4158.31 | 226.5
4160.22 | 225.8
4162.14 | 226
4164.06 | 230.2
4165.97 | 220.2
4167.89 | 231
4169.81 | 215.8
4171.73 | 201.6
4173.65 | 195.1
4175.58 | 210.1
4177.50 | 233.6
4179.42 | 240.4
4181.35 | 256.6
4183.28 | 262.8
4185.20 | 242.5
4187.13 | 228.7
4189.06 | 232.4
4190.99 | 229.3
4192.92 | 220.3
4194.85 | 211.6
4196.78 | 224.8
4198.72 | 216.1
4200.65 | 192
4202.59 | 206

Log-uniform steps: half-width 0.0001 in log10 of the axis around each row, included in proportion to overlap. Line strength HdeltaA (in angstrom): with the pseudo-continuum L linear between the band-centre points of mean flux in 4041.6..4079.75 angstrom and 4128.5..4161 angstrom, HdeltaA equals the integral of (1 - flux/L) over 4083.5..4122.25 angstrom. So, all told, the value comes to -3.6 angstrom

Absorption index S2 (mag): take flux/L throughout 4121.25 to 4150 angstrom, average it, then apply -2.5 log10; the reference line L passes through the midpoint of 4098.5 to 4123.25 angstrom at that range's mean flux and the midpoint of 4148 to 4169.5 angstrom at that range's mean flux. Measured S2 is 0.03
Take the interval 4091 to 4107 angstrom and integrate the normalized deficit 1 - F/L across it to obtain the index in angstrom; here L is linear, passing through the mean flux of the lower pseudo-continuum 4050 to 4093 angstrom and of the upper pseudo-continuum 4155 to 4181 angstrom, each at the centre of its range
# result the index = -1.6 angstrom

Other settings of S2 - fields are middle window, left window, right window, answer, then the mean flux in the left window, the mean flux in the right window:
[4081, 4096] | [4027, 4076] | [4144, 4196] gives -0.11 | 240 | 229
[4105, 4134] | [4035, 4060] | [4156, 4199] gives -0.08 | 235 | 226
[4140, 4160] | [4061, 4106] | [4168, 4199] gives 0.02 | 257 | 227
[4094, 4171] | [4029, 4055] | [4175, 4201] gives -0.05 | 235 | 230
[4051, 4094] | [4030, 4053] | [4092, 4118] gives 0.00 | 237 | 261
